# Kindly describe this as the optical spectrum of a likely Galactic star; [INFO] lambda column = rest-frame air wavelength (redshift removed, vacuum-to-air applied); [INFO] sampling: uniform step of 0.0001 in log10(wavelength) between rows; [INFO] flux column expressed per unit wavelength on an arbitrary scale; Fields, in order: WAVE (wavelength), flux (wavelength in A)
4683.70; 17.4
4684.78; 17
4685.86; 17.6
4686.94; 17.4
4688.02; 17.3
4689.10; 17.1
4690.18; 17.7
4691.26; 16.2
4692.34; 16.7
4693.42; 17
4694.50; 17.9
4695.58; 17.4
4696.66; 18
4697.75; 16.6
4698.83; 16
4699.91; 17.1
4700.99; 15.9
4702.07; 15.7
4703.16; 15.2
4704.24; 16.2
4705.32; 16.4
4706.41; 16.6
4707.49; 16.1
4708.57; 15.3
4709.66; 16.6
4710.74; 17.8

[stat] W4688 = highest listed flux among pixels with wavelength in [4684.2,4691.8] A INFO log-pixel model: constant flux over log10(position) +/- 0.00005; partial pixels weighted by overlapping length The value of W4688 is 17.7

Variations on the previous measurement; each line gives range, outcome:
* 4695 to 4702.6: 18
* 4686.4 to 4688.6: 17.4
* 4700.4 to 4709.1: 16.6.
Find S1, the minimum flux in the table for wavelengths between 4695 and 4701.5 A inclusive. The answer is 15.9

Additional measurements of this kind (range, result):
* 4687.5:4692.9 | 16.2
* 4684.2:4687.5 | 17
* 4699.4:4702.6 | 15.7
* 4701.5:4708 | 15.2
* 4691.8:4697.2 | 16.7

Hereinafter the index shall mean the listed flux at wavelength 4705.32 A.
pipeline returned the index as 16.4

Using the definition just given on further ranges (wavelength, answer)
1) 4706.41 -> 16.6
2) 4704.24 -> 16.2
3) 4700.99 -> 15.9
